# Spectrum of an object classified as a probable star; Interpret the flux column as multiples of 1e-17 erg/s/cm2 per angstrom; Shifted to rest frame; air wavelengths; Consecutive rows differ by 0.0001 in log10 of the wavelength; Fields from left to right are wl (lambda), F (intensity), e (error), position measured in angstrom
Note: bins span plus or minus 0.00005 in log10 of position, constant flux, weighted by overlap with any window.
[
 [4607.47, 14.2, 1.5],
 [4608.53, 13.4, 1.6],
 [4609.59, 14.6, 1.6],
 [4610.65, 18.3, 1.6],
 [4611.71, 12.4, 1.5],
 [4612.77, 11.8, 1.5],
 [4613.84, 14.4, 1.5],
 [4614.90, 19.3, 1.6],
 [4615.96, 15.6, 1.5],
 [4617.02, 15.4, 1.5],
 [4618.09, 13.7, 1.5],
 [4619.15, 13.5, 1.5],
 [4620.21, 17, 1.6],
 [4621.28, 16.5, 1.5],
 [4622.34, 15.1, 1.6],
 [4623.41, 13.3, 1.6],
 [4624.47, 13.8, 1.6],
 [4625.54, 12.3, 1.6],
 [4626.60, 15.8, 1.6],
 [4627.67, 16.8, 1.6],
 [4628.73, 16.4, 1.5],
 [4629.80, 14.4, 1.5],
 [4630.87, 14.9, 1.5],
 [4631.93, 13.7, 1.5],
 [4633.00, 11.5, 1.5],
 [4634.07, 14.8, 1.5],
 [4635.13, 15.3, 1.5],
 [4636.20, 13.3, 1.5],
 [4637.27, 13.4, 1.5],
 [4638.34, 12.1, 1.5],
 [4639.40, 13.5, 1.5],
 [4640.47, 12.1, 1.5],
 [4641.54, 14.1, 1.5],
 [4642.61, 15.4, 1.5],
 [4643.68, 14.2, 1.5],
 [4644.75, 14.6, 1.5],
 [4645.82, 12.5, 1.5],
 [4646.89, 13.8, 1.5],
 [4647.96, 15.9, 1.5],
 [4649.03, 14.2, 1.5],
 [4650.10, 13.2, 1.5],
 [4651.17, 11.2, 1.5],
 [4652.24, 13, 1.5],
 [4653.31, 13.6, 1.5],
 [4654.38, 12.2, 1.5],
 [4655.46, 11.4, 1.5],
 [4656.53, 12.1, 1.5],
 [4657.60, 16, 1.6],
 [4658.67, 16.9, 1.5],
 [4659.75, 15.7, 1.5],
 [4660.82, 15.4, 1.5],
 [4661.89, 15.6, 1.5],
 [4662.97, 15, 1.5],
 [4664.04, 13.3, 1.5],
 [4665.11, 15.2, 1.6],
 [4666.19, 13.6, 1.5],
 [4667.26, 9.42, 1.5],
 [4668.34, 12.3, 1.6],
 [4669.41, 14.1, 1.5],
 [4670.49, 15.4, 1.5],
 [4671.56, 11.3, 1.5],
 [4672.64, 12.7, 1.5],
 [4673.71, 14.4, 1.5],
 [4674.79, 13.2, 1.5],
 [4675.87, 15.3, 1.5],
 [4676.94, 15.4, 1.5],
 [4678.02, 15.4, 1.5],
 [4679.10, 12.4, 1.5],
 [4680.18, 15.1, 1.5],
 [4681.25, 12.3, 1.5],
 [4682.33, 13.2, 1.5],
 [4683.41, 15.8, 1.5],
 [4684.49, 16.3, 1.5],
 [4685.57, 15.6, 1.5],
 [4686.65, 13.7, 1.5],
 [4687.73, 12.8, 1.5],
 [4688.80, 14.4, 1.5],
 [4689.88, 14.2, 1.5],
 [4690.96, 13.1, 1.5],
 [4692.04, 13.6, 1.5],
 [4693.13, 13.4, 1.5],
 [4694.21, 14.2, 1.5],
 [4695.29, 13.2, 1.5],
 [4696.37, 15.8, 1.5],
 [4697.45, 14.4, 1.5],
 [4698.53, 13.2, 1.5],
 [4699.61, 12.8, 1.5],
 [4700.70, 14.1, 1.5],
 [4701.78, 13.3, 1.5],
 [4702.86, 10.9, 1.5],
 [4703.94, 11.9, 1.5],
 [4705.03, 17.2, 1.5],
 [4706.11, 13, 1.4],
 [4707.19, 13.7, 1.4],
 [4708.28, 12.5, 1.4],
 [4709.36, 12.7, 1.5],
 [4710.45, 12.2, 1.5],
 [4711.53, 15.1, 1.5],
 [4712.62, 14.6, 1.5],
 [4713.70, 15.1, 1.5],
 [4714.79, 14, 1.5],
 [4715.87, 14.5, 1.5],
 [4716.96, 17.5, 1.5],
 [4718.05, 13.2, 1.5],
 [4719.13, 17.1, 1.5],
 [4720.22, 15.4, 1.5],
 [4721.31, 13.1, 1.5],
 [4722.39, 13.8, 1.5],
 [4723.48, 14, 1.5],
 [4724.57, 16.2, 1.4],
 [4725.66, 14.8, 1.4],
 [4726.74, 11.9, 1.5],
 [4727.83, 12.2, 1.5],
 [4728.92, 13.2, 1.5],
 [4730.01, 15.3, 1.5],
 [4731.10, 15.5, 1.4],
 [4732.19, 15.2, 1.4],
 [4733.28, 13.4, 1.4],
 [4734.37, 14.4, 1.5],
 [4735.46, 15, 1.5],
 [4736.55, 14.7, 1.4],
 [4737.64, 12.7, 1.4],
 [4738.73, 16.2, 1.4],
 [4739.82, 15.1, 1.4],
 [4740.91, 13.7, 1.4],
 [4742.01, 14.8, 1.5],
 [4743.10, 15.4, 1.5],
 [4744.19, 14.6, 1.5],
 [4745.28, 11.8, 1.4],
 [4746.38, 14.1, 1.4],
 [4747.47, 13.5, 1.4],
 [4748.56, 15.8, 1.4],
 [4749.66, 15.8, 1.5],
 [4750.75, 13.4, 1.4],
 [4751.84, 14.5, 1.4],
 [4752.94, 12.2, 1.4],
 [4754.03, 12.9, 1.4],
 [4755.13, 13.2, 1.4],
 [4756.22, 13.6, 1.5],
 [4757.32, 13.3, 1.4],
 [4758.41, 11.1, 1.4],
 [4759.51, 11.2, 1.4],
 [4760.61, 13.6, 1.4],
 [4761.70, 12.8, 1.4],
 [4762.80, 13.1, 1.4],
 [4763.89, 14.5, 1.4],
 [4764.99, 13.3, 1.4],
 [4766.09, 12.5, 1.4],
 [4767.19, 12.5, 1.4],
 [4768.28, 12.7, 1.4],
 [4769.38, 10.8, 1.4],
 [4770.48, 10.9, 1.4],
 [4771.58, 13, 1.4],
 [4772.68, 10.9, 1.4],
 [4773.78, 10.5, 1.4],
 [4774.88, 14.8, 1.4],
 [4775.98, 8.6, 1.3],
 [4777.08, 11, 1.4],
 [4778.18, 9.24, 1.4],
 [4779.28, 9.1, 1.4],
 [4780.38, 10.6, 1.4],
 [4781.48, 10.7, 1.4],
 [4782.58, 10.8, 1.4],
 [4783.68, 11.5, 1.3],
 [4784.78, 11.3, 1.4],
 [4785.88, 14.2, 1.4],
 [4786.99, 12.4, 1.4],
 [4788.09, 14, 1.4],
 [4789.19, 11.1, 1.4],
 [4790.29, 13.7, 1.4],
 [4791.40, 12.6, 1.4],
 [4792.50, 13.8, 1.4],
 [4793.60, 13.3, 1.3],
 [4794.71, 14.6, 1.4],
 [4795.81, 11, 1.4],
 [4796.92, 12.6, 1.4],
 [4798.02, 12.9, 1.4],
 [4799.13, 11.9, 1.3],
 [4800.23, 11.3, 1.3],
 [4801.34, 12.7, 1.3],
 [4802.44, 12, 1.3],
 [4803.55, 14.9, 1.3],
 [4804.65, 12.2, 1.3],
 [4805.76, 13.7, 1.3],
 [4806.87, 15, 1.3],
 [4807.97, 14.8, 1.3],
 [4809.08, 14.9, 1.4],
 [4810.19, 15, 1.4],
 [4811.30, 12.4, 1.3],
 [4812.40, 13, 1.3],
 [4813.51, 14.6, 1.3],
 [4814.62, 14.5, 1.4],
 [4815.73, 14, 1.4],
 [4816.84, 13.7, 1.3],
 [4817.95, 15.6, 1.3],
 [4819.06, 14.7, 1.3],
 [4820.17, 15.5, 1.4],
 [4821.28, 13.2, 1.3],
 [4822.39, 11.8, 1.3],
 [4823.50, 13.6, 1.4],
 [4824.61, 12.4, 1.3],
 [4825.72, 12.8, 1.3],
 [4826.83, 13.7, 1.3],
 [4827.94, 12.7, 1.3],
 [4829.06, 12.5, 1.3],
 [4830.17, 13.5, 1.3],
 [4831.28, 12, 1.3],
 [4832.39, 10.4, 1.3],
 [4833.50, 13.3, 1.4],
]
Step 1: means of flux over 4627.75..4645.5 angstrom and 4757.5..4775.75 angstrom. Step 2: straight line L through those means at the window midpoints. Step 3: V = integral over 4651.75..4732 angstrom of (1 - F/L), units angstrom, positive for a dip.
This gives -4.19 angstrom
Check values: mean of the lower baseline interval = 14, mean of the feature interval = 14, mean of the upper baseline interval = 12.3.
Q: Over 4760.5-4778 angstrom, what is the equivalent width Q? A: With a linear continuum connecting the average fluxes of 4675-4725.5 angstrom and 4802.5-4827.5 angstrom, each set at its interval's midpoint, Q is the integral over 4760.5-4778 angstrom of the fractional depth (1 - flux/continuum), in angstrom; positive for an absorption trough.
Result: 2.3 angstrom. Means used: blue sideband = 14.1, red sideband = 13.9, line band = 12.1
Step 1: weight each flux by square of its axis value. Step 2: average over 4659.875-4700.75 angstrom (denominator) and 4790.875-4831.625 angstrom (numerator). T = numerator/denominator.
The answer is 1.01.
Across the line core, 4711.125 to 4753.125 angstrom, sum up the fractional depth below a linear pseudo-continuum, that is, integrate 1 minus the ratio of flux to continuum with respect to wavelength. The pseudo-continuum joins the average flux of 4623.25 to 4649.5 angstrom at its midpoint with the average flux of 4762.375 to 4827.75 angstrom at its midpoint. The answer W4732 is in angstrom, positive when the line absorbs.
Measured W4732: -3.7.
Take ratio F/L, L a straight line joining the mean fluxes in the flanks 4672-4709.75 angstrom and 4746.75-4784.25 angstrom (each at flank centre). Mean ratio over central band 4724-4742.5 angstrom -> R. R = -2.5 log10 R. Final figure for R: -0.11 mag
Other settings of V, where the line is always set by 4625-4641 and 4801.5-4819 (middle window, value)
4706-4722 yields -0.3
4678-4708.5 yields 0.4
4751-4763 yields 1.0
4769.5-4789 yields 3.7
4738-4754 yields -0.3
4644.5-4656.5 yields 0.7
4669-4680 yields 0.0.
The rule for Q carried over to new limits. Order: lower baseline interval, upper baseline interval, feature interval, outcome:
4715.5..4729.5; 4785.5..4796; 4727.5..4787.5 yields 3.4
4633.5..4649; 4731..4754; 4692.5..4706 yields 0.5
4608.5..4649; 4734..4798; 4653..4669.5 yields 0.2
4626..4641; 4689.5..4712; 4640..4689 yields -0.2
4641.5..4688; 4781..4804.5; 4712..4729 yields -1.4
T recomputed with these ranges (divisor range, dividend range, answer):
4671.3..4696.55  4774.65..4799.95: 0.89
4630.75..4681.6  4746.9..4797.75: 0.95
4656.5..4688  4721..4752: 1.03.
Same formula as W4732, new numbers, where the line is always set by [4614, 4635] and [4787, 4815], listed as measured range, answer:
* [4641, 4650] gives 0.3 angstrom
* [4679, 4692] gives 0.2 angstrom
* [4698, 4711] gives 1.0 angstrom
